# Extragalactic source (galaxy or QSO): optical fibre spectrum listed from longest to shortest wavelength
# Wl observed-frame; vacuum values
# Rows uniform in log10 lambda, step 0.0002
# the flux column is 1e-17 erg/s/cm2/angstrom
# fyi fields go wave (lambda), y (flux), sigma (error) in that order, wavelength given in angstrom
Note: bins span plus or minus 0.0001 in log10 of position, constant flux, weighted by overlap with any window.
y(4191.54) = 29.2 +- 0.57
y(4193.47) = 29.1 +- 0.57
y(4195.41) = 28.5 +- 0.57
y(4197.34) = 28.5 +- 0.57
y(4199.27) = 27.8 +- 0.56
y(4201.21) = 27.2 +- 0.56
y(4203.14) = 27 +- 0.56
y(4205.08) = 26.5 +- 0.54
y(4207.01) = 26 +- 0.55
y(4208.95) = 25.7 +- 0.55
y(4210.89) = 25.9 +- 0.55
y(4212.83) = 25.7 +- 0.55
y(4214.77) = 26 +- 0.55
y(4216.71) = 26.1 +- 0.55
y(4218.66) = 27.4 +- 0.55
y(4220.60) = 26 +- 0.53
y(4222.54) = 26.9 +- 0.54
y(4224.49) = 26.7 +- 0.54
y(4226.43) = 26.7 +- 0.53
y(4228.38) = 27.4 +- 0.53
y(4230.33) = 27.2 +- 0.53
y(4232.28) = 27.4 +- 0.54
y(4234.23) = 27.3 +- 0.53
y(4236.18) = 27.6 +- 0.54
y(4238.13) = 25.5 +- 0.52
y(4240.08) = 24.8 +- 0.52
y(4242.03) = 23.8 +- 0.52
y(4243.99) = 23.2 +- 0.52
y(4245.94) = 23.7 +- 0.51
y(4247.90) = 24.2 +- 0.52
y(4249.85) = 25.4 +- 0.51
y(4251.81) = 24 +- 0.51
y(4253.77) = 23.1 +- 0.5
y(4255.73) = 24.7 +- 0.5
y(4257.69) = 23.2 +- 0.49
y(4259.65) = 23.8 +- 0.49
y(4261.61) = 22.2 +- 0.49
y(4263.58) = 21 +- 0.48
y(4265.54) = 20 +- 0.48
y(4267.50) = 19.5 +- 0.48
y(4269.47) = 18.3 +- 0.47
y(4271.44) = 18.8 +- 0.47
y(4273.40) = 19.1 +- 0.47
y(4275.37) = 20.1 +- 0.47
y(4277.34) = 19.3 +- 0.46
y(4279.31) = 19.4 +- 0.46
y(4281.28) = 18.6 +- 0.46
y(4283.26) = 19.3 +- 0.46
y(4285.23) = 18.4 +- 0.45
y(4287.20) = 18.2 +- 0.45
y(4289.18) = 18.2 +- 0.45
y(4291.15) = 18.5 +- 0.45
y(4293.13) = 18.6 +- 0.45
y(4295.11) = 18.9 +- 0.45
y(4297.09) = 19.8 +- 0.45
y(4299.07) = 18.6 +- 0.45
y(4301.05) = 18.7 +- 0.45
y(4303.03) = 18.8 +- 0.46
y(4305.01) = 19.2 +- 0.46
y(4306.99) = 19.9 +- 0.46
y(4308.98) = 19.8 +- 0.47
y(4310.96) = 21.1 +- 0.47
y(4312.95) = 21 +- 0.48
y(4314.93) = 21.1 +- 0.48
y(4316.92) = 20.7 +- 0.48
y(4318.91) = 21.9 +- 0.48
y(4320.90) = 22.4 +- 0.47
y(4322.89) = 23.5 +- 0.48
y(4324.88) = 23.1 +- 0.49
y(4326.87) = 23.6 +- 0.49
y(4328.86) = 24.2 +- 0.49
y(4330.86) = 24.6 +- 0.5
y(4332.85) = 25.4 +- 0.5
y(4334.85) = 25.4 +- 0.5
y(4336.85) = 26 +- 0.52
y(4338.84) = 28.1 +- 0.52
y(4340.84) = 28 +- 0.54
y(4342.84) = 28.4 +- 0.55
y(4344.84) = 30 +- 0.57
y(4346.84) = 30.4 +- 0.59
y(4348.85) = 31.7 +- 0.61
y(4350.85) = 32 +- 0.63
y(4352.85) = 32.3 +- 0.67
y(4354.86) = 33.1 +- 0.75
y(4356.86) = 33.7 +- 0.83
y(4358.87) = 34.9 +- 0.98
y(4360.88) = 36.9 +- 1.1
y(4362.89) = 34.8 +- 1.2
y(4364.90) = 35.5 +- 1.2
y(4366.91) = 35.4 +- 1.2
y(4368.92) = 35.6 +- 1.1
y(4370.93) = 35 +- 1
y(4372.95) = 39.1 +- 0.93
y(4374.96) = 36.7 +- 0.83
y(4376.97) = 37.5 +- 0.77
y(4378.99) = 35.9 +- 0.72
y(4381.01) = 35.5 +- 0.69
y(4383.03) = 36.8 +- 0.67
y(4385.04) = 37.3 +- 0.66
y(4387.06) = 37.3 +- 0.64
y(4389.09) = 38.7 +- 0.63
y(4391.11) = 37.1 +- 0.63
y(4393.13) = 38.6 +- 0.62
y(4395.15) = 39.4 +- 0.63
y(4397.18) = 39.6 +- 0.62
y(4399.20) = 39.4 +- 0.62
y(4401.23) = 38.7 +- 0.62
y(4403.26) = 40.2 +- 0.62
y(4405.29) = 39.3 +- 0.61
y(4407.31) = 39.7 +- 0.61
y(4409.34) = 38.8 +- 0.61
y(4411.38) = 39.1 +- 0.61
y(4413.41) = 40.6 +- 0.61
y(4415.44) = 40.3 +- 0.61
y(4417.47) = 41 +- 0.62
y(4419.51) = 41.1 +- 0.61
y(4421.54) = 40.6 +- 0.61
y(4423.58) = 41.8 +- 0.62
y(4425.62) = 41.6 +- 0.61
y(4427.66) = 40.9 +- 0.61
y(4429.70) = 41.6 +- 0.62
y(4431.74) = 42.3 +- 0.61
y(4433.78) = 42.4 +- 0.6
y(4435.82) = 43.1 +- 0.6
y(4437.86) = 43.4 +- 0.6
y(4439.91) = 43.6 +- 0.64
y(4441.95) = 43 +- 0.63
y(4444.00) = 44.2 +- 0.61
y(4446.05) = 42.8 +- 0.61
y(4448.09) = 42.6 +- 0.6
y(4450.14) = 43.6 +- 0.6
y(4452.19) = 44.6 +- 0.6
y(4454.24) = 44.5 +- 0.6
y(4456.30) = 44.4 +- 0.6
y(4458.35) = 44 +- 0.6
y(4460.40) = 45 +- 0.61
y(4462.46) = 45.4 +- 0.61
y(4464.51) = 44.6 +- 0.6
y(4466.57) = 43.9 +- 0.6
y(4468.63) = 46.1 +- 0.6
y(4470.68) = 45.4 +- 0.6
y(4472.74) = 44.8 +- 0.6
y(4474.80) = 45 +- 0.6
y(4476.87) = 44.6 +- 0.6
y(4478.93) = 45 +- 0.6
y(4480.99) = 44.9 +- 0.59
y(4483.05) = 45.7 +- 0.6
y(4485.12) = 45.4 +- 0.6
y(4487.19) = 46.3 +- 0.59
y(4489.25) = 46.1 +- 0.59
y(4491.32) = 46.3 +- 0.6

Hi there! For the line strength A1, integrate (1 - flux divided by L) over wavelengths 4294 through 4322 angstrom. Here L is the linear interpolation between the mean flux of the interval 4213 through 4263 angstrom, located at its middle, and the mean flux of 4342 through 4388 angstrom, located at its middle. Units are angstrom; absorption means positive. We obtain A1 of 9.49 angstrom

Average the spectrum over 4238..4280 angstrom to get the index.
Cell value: 22.1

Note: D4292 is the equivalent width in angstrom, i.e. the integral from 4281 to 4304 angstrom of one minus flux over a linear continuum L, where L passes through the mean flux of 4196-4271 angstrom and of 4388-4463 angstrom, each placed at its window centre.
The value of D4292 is 8.7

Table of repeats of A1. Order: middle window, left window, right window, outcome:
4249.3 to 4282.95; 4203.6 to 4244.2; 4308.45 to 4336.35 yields 5.0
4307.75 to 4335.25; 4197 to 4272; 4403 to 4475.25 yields 8.4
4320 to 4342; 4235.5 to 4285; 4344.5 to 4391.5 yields 4.1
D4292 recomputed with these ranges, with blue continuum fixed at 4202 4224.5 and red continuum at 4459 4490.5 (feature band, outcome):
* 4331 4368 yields 5.25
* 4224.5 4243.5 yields 0.99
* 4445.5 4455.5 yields -0.05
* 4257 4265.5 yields 2.15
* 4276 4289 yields 5.17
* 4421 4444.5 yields -0.11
